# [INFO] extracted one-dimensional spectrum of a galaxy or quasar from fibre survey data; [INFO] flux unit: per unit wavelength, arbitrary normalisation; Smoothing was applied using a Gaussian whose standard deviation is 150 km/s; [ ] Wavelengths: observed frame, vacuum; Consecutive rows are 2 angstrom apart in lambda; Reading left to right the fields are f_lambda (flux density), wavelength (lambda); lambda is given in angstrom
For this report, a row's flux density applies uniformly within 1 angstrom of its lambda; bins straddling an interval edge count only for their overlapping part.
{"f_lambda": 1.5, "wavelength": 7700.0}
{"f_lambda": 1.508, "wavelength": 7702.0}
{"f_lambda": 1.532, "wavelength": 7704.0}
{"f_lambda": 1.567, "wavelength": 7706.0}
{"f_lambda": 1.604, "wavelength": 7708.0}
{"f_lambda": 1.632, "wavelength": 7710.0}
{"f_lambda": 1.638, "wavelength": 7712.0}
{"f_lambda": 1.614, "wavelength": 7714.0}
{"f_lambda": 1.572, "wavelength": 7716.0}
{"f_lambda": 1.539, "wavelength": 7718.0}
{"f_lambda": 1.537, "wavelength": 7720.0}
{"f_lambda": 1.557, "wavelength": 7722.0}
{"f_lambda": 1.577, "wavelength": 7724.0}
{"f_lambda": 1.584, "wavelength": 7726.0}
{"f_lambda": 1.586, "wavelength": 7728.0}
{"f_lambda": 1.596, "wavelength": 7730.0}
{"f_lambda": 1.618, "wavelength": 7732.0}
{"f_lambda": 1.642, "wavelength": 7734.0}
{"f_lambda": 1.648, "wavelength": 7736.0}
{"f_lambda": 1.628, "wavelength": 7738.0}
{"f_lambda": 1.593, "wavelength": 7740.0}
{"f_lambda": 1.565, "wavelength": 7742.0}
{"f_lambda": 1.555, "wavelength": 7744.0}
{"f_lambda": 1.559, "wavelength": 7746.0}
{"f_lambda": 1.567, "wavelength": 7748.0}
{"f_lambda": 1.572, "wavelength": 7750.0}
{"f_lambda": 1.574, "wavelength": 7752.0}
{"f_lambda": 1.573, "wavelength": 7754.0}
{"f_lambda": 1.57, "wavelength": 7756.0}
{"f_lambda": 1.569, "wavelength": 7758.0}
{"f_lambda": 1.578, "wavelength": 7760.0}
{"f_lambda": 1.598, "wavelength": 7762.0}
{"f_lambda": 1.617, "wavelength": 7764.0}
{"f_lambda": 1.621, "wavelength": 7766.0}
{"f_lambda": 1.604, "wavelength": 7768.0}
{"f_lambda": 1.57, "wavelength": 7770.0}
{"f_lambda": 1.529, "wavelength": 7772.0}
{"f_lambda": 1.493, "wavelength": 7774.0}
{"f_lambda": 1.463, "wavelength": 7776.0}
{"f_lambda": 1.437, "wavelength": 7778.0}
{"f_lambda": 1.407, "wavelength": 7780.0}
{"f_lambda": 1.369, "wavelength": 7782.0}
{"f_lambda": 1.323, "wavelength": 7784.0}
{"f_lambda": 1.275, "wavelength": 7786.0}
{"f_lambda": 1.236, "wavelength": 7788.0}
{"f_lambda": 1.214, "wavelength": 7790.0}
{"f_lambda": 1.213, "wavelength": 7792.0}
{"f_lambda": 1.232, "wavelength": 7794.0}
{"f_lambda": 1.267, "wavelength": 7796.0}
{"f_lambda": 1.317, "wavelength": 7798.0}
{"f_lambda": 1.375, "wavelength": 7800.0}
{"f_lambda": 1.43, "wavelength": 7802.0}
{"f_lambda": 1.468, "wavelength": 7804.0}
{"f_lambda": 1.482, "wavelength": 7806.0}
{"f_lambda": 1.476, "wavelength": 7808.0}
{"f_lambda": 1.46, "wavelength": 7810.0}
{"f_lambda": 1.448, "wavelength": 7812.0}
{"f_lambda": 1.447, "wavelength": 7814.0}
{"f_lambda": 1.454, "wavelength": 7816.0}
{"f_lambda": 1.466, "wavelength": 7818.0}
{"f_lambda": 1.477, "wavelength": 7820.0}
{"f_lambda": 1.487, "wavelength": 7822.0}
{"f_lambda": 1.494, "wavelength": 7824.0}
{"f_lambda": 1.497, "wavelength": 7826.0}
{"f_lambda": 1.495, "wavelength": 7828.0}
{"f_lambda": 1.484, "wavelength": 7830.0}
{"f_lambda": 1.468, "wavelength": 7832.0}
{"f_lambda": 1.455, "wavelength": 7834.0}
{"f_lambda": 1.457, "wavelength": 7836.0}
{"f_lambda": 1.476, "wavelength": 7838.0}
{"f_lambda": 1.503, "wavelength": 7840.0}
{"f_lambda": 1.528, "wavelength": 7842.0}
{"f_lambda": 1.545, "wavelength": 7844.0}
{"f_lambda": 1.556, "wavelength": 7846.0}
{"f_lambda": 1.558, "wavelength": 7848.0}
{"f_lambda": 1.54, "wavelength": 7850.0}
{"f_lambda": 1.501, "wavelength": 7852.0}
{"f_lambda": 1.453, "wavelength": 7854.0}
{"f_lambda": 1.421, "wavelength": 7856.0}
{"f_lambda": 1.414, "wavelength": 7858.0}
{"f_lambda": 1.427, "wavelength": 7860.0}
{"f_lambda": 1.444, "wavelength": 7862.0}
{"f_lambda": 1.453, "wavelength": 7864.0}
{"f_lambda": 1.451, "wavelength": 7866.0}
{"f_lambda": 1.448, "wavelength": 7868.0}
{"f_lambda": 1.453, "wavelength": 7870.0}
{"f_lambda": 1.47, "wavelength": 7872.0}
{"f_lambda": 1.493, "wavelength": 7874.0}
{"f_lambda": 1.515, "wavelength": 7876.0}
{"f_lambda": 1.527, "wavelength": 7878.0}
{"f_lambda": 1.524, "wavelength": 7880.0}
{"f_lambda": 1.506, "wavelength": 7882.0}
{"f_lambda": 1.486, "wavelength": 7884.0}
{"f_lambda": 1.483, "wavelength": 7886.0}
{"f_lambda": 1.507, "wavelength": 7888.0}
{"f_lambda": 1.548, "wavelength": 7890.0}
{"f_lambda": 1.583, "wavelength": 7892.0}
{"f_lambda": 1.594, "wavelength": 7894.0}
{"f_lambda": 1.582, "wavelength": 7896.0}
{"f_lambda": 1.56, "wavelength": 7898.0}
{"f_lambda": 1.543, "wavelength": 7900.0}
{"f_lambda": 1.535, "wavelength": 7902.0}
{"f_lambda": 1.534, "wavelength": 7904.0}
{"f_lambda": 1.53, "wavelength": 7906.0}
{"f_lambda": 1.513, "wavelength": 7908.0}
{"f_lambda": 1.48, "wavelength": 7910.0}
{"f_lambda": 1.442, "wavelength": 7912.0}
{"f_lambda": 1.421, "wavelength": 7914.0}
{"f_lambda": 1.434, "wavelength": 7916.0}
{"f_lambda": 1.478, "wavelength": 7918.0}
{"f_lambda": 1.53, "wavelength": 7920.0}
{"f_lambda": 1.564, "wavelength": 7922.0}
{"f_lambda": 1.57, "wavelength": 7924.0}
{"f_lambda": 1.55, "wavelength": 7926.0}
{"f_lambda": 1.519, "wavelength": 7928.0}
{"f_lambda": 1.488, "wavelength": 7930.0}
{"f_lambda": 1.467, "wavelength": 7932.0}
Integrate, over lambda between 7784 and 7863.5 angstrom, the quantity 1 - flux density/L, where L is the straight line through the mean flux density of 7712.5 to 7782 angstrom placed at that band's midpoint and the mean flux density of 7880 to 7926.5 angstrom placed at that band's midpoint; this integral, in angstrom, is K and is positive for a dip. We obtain 5.7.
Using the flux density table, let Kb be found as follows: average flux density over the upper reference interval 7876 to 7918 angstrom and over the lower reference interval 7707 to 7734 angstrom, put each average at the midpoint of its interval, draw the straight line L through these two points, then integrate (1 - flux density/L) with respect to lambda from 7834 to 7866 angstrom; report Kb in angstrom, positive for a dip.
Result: 1.10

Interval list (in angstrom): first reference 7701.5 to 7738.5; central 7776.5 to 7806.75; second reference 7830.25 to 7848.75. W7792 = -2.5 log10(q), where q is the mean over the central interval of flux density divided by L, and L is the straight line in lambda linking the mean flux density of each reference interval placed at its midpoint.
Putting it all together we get 0.15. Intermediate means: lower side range 1.59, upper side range 1.5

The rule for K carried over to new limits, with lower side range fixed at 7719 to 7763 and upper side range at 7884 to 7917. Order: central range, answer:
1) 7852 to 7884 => 1.3 angstrom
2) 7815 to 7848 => 1.1 angstrom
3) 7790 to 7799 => 1.8 angstrom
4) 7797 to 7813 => 1.3 angstrom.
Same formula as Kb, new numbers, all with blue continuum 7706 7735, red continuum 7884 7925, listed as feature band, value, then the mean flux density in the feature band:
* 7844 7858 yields 0.4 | 1.5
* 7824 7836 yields 0.5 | 1.48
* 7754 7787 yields 1.4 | 1.5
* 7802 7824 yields 1.3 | 1.47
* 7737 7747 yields 0.0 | 1.58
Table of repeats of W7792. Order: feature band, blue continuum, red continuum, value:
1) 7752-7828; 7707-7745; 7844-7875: 0.06 mag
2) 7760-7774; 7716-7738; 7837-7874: -0.02 mag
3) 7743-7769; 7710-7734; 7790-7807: -0.07 mag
